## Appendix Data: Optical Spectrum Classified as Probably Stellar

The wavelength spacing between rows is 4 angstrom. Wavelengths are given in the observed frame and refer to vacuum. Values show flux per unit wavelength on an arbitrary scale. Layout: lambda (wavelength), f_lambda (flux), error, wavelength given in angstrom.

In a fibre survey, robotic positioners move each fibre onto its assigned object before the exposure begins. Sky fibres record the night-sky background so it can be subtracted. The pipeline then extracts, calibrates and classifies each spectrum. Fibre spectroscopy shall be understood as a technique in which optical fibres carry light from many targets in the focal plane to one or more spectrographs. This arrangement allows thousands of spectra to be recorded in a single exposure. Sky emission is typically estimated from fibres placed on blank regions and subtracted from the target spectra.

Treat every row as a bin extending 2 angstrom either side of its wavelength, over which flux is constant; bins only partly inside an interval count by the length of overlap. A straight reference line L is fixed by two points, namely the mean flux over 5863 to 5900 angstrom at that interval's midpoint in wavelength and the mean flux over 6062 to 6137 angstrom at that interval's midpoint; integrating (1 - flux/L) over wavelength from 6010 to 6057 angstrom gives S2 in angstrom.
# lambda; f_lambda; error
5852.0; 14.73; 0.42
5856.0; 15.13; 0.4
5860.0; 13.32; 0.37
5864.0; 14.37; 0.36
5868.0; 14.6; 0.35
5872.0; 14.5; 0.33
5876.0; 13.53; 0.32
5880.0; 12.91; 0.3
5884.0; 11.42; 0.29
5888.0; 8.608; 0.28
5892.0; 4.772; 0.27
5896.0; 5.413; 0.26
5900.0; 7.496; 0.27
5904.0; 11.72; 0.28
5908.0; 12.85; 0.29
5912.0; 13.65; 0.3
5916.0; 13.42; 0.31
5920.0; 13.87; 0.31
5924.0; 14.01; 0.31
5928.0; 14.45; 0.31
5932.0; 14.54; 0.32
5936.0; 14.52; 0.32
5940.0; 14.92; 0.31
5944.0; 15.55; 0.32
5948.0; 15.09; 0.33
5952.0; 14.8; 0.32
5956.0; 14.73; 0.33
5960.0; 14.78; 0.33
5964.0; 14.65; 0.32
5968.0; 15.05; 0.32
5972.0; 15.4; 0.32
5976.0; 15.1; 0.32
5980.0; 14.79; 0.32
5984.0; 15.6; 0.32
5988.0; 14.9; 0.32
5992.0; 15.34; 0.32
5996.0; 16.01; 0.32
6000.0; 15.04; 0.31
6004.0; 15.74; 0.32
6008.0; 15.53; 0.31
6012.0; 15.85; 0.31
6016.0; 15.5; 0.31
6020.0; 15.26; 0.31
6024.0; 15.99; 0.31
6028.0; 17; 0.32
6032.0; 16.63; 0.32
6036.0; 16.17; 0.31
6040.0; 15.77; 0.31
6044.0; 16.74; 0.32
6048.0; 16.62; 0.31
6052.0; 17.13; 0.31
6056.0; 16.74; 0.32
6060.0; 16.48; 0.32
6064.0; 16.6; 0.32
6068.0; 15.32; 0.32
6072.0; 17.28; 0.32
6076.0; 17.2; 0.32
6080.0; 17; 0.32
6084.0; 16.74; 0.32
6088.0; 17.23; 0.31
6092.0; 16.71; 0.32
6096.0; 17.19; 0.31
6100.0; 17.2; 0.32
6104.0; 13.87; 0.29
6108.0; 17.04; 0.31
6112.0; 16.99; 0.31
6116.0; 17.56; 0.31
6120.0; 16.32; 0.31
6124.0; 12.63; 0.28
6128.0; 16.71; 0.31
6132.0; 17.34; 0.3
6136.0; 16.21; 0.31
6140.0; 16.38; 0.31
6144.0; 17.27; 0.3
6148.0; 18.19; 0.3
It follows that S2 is -4.8 angstrom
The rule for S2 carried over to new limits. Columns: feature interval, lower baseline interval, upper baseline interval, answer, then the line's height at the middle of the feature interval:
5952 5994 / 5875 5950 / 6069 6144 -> -4.5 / 13.6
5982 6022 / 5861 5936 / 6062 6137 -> -3.1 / 14.4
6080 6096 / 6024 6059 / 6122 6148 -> -0.5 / 16.4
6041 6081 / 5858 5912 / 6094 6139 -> -4.2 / 15.1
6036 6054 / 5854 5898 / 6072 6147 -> -1.5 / 15.2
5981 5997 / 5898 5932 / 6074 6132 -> -1.3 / 14.2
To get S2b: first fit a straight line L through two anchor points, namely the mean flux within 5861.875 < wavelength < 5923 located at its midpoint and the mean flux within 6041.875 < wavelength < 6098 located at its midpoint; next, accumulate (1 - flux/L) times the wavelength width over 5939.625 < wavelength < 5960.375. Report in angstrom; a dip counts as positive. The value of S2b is -2.71 angstrom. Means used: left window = 11.6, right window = 16.8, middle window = 15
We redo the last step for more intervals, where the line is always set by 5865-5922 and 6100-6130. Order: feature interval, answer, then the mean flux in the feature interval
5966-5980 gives -2.2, 15.1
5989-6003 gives -2.0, 15.4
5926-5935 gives -1.7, 14.5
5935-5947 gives -2.6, 15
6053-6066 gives -1.6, 16.6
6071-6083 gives -1.5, 17.1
